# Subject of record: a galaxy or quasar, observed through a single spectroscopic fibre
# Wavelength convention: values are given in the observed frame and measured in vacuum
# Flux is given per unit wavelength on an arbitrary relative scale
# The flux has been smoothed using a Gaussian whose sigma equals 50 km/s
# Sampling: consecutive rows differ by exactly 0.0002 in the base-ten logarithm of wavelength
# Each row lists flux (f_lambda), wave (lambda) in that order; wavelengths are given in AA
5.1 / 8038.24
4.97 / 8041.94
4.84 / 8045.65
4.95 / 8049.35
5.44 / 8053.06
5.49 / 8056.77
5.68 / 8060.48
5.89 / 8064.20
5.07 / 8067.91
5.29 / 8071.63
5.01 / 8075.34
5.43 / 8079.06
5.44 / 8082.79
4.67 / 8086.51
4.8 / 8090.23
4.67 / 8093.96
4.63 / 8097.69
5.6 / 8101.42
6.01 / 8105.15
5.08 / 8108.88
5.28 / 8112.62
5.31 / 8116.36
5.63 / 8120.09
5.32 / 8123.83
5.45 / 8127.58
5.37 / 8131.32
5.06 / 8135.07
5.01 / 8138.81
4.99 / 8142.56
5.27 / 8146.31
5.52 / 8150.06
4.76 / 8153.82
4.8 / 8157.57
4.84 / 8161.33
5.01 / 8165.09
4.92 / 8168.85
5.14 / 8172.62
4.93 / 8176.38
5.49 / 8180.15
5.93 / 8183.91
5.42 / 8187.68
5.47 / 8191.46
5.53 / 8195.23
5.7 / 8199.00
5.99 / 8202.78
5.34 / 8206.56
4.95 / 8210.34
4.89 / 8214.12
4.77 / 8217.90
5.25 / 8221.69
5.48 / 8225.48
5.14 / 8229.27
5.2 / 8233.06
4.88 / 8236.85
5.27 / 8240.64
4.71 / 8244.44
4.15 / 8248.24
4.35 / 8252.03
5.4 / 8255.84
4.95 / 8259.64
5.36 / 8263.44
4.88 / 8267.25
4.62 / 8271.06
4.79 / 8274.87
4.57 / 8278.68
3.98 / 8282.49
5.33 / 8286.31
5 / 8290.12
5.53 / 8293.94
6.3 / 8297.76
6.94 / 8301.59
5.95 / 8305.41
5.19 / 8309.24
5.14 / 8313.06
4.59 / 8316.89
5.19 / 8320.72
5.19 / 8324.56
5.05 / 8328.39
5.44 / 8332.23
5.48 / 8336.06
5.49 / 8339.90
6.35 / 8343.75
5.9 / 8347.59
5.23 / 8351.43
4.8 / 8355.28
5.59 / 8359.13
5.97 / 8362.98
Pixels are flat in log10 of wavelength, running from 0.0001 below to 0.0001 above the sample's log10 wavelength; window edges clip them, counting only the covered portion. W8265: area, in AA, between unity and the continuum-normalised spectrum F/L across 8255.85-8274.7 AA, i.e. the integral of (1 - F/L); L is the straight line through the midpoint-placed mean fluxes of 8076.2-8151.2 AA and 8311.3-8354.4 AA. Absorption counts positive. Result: 1.2 AA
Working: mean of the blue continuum 5.22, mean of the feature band 4.98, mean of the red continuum 5.36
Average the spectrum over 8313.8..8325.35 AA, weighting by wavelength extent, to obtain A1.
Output 4.98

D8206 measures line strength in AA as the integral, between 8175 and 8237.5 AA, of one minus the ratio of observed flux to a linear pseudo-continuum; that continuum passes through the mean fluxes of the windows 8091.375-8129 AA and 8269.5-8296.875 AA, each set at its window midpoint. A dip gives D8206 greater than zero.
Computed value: -3.2 AA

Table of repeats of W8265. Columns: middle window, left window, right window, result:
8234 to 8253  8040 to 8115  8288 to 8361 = 2.41 AA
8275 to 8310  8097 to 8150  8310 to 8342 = -1.19 AA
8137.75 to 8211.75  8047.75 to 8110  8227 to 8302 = -1.73 AA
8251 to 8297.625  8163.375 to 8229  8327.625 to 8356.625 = 3.85 AA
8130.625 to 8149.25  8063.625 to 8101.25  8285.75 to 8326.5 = 0.15 AA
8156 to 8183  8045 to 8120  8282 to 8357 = 1.32 AA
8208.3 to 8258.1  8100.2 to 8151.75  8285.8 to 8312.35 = 5.65 AA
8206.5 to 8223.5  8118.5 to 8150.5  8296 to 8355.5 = 1.19 AA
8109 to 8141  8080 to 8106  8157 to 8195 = -0.91 AA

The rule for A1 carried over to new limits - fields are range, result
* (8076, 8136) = 5.23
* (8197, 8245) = 5.21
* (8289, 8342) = 5.47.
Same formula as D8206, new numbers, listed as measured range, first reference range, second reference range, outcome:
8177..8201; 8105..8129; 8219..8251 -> -1.9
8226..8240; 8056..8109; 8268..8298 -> -0.3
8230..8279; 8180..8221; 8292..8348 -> 5.4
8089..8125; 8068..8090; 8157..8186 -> -0.7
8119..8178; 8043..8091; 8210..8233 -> 0.5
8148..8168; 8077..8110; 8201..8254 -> 0.4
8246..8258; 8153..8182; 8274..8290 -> 0.3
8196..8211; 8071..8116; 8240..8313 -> -1.2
